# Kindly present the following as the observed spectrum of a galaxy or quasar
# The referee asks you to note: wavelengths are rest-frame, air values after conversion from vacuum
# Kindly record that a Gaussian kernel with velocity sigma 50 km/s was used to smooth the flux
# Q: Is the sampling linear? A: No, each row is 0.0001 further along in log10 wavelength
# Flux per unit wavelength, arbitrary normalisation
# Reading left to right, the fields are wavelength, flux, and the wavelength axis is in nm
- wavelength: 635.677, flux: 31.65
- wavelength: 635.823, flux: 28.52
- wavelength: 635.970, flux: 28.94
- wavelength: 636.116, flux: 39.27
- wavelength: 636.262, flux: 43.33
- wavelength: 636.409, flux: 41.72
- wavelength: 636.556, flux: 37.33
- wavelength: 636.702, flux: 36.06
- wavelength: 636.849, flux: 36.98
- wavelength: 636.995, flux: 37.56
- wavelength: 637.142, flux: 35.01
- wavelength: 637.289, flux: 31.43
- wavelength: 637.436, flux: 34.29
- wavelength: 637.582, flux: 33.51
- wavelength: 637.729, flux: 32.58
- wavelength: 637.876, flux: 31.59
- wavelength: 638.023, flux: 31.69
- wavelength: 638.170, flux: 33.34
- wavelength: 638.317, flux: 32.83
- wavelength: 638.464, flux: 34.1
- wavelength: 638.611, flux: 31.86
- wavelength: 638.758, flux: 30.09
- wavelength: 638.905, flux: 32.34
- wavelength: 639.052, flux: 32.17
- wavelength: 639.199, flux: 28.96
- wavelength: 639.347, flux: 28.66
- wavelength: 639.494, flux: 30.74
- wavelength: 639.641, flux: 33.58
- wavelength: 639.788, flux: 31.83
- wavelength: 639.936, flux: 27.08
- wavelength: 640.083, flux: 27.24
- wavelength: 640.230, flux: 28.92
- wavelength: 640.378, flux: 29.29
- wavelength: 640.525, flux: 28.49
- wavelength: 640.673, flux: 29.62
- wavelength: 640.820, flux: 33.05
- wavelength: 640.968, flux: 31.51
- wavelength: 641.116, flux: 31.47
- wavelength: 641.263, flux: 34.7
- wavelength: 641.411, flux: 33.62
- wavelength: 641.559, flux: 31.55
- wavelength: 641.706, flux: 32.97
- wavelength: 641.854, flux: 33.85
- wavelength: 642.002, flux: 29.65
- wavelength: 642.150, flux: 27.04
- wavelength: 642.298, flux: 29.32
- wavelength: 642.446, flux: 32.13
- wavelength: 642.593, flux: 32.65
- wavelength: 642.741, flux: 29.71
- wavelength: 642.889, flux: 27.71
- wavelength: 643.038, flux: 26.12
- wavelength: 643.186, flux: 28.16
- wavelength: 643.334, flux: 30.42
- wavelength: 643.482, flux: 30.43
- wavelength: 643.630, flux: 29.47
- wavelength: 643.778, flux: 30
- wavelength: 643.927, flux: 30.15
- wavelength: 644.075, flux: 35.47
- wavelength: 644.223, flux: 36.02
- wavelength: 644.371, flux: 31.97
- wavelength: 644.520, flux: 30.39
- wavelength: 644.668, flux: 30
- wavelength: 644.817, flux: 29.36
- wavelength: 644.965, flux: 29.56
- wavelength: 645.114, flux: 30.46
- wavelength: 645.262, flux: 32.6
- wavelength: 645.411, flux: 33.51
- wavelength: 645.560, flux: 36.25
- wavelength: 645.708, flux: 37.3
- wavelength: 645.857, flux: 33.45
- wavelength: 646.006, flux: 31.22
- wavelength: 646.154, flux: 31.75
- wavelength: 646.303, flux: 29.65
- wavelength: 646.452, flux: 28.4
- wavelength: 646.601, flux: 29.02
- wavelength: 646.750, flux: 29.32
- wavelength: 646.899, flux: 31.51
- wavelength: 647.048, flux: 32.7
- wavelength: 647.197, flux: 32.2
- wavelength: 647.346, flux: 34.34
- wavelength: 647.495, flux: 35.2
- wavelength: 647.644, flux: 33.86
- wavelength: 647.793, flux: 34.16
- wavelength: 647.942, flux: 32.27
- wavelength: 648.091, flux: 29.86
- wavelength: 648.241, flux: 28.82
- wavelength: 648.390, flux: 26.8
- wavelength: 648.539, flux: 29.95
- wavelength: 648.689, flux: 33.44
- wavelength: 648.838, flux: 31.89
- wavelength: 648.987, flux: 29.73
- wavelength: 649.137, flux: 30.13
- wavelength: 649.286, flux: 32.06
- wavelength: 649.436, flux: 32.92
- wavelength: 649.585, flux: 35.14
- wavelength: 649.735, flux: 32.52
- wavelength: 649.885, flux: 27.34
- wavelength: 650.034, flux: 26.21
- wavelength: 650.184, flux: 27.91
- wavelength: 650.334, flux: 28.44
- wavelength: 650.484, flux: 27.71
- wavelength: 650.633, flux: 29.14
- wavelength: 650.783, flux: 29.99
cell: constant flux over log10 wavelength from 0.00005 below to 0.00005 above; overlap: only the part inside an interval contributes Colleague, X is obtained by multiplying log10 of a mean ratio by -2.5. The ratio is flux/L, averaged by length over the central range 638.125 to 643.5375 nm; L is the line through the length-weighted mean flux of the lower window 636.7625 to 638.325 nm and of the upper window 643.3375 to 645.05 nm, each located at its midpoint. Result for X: 0.060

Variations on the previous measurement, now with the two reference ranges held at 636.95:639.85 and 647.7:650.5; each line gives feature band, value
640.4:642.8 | 0.02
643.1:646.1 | -0.02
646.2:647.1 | 0.03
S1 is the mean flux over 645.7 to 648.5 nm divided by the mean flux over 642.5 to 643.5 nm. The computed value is 1.1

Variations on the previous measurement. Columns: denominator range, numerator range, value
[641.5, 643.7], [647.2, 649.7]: 1.06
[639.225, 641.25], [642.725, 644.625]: 1.01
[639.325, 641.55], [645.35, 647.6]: 1.05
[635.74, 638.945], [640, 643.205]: 0.89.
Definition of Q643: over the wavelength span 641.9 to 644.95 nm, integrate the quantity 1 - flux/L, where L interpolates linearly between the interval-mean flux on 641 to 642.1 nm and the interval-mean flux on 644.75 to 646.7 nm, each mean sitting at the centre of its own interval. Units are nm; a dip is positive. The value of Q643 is 0.17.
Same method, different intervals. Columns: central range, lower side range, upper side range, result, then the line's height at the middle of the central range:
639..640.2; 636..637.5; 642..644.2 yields 0.14 nm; 33.9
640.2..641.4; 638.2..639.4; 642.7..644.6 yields 0.00 nm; 31.1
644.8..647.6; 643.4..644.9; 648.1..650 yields -0.09 nm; 31.1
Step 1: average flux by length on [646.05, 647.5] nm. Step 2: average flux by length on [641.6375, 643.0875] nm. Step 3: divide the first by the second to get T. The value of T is 1.04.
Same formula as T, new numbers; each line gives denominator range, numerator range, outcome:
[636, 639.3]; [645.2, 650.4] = 0.92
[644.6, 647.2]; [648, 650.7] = 0.95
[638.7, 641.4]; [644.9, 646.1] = 1.08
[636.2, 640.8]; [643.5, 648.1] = 0.98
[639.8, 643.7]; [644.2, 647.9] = 1.06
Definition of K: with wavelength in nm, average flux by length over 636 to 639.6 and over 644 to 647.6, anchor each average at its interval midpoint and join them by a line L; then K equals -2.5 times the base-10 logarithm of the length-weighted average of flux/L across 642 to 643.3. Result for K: 0.13 mag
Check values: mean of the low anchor 34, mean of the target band 29.2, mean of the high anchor 32.2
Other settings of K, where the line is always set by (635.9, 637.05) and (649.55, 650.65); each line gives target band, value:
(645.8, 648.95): -0.02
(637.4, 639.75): 0.14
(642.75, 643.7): 0.16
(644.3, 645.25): 0.07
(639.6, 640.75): 0.20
